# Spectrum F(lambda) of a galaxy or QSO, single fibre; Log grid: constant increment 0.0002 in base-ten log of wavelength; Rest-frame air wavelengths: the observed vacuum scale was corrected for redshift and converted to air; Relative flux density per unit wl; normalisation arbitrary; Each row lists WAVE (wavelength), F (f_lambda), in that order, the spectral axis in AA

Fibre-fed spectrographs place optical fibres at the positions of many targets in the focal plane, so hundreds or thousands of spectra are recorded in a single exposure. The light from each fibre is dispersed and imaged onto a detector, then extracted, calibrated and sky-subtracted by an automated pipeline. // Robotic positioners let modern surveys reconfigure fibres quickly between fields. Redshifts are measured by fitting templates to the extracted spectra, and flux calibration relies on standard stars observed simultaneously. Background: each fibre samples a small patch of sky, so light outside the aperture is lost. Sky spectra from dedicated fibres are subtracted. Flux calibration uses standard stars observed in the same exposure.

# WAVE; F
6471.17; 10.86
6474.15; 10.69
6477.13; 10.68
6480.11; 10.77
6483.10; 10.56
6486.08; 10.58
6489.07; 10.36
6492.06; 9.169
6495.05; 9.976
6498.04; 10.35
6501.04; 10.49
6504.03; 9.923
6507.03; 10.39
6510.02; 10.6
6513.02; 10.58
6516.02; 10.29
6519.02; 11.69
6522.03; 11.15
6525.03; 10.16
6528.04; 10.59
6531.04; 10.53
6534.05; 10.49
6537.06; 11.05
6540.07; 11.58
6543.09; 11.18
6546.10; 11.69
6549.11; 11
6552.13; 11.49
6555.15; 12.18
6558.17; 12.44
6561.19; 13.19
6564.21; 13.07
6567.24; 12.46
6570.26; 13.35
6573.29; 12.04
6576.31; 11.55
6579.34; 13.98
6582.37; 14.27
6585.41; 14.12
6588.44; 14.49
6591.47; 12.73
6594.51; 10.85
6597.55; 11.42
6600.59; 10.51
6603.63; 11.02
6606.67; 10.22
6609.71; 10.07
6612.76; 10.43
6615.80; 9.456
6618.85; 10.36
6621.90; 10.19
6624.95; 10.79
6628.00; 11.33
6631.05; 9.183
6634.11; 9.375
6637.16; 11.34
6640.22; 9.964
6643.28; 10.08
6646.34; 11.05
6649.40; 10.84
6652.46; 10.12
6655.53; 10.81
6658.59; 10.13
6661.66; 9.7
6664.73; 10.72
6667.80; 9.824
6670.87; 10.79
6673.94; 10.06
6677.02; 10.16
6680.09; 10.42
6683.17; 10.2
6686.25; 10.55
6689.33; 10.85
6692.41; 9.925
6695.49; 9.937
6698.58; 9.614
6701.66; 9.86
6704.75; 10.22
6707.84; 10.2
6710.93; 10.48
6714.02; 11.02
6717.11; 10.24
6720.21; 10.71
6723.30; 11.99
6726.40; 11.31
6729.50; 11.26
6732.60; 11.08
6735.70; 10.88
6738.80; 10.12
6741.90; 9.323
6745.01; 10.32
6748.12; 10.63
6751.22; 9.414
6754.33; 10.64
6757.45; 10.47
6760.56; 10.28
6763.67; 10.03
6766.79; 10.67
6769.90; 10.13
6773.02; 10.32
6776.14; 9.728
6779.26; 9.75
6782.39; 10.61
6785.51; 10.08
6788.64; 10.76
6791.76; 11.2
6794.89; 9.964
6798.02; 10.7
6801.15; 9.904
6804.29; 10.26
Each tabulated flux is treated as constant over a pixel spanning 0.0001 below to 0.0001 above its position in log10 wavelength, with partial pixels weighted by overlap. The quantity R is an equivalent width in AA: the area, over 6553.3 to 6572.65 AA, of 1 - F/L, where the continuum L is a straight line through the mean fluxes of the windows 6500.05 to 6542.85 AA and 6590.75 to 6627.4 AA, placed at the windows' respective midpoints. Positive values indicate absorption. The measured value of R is -3.7 AA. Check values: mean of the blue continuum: 10.7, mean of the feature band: 12.7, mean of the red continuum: 10.6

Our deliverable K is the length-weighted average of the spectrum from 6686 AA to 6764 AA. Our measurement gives 10.4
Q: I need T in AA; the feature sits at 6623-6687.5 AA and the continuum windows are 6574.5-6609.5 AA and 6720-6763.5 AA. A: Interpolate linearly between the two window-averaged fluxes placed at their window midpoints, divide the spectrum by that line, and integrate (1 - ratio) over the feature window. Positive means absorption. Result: 6.5 AA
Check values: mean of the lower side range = 12.2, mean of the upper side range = 10.6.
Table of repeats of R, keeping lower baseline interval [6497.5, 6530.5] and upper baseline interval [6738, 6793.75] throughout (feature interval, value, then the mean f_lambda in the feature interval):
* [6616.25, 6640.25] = 0.3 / 10.3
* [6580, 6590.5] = -3.7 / 14.2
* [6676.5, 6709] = 0.5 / 10.2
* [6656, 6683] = 0.3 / 10.2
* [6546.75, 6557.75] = -1.2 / 11.7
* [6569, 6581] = -2.6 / 12.7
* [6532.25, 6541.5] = -0.4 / 11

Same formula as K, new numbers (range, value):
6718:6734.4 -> 11.2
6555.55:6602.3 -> 12.7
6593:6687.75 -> 10.4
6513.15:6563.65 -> 11.3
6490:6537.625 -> 10.5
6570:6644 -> 11.3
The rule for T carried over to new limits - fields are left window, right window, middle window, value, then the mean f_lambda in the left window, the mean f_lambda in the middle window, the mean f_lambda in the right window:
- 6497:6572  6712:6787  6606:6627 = 1.4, 11.3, 10.2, 10.5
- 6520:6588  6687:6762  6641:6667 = 1.6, 12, 10.4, 10.5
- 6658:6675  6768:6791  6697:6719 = 0.0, 10.2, 10.2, 10.2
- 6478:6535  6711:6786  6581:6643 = -3.6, 10.5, 11.1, 10.5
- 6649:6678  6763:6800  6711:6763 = -1.4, 10.3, 10.6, 10.3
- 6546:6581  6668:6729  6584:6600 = -0.8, 12.4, 12.6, 10.4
